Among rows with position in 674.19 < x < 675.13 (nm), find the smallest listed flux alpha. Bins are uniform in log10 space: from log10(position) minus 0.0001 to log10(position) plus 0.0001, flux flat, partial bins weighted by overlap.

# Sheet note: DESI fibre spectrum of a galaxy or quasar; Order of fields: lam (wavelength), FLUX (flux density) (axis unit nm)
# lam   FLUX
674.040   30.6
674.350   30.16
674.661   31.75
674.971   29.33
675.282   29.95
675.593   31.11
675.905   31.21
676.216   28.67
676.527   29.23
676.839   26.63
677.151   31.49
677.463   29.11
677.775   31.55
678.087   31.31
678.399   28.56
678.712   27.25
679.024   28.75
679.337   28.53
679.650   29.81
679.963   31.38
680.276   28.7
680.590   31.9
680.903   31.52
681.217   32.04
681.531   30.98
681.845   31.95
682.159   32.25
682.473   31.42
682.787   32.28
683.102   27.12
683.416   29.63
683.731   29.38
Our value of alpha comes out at 29.33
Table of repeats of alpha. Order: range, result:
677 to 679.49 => 27.25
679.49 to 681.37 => 28.7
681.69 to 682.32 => 31.95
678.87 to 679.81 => 28.53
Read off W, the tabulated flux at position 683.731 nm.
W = 29.38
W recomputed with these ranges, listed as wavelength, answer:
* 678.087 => 31.31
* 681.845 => 31.95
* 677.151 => 31.49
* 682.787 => 32.28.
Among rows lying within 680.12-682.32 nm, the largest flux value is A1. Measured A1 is 32.25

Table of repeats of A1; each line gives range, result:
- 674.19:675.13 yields 31.75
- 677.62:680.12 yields 31.55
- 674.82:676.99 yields 31.21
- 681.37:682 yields 31.95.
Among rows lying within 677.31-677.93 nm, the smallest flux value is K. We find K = 29.11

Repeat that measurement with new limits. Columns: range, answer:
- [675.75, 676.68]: 28.67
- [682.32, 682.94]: 31.42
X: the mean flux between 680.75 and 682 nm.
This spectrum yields 31.6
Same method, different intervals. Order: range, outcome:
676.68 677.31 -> 29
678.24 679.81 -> 28.6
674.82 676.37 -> 30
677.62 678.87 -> 29.7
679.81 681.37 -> 31.1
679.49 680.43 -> 30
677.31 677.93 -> 30.3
